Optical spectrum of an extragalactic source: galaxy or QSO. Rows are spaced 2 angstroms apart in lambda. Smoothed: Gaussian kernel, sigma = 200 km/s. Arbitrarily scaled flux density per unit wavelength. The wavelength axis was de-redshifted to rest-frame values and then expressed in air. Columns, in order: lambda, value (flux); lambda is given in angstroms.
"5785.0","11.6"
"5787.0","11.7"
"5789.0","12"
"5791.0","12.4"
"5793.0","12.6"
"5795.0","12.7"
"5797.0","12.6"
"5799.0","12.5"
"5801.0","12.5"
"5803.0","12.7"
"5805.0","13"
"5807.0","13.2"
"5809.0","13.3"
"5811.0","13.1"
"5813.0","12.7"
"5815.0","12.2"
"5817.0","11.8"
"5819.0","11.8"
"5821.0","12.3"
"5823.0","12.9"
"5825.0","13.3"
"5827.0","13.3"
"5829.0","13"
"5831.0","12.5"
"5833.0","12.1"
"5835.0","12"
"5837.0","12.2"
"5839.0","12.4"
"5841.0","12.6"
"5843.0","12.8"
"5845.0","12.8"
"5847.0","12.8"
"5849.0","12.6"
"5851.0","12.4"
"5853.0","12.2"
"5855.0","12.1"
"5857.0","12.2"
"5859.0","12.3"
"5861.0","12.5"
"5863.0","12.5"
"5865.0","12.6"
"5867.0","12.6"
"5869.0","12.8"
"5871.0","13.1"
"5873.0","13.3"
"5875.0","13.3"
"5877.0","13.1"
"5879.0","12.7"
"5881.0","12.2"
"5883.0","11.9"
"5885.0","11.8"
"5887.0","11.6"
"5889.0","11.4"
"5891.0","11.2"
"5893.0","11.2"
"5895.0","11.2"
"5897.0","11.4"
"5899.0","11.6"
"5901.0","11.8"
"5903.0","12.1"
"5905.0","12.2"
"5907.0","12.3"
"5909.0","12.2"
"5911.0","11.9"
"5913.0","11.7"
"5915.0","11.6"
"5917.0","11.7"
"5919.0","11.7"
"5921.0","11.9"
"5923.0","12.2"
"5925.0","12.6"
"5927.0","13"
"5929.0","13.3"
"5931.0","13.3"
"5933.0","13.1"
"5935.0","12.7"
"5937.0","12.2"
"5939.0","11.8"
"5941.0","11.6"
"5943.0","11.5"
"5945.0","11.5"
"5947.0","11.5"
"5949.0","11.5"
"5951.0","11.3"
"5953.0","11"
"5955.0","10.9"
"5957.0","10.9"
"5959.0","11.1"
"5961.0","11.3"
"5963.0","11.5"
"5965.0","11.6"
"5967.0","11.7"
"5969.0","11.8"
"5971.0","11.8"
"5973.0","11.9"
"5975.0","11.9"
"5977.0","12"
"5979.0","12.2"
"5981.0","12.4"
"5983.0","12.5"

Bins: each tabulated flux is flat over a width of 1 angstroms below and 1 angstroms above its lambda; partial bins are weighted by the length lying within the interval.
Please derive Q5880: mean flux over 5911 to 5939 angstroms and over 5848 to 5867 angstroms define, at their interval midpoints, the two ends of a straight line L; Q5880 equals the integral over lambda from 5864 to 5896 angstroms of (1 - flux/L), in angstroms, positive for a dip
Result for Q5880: 0.3 angstroms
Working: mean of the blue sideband 12.4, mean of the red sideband 12.3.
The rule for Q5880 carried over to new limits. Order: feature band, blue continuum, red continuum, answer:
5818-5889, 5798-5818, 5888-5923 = -1.6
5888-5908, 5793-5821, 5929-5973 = 0.7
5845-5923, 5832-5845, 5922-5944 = 1.7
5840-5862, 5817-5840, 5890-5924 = -0.4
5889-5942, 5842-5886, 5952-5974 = -0.4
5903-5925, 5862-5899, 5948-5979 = -0.1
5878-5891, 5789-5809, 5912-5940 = 0.6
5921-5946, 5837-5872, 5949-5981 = -1.2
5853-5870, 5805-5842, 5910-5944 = 0.0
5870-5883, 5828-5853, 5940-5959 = -0.8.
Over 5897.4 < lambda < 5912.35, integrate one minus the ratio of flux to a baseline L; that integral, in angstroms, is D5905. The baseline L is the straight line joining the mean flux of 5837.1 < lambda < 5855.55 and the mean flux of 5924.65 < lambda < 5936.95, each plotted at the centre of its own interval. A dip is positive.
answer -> 1.0 angstroms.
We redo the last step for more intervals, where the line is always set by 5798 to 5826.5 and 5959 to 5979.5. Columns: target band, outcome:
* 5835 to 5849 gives -0.07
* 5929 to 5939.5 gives -0.69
